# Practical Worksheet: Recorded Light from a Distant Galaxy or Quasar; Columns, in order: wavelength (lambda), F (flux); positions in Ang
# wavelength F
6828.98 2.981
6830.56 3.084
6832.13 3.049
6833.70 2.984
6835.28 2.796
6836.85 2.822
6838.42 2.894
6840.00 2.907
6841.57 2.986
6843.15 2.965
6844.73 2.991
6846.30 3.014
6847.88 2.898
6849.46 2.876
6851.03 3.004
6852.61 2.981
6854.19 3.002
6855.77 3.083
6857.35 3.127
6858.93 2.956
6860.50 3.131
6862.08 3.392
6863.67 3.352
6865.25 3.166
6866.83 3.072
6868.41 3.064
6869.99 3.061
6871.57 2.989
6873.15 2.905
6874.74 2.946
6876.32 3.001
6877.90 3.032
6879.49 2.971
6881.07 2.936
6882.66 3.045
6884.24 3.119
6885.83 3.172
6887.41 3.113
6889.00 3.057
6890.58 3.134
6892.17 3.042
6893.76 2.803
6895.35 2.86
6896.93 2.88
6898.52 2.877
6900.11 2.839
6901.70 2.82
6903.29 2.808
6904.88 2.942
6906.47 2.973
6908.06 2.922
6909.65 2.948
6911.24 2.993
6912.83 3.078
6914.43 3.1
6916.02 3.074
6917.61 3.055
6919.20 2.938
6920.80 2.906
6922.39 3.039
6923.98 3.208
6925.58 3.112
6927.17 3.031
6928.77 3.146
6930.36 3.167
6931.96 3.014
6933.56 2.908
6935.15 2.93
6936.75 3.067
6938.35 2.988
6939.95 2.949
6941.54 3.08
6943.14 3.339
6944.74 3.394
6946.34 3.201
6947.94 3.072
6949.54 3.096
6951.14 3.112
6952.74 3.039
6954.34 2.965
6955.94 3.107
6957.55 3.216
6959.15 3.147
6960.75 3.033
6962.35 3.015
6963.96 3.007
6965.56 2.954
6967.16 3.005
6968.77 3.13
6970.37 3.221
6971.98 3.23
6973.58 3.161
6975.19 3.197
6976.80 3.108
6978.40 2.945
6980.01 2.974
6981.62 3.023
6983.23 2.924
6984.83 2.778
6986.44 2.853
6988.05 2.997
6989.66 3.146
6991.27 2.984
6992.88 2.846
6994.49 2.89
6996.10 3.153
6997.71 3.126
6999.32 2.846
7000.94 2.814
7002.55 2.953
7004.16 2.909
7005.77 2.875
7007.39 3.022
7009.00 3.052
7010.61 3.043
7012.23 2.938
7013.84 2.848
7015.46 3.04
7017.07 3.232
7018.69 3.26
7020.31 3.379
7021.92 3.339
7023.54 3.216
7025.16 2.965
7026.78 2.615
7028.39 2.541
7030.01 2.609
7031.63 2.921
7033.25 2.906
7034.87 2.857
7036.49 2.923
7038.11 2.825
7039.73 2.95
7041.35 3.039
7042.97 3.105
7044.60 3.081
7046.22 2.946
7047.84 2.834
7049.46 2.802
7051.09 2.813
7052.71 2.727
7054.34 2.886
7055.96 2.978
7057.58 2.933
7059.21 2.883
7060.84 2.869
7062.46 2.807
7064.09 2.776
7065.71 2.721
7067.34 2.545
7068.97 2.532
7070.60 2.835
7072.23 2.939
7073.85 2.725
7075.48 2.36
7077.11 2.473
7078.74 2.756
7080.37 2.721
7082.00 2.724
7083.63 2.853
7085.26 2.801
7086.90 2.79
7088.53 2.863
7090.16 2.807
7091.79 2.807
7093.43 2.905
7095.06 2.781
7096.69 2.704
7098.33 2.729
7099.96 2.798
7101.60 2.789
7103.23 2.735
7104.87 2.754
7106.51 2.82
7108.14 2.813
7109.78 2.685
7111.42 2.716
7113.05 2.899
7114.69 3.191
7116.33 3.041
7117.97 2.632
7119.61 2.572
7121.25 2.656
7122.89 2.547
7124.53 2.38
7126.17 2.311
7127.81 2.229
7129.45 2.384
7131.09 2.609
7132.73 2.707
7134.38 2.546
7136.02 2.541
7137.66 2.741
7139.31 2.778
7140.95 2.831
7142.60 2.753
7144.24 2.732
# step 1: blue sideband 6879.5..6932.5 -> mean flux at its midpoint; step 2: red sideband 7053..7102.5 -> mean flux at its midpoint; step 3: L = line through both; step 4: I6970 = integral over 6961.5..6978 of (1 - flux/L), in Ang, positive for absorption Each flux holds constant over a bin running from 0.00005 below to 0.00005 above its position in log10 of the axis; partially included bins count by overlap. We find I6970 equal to -1.0 Ang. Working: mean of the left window 3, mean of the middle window 3.1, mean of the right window 2.77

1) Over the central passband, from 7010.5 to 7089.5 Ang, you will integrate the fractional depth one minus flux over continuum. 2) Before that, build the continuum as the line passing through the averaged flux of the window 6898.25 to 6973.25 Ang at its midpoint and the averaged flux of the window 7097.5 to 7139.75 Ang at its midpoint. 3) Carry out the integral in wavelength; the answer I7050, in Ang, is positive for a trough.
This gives -1.38 Ang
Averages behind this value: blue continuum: 3.05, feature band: 2.87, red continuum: 2.68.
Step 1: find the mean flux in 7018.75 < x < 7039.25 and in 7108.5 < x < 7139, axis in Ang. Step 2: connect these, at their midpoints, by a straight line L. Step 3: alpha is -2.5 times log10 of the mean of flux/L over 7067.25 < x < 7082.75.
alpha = 0.05 mag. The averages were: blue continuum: 2.94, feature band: 2.67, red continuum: 2.64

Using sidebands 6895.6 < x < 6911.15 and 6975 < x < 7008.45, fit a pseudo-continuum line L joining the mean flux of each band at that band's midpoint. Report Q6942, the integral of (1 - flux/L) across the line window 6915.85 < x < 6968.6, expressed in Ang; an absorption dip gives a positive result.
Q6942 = -2.6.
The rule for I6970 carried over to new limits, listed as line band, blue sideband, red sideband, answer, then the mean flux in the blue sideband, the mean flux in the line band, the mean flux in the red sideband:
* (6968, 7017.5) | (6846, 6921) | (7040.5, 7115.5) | -1.9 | 3.01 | 3.01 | 2.81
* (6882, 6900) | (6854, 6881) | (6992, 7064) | 0.3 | 3.07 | 3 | 2.94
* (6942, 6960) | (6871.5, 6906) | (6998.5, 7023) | -0.9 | 2.97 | 3.15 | 3.04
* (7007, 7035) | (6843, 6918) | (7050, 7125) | -1.4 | 3.01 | 2.99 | 2.76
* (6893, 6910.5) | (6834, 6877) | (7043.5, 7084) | 0.5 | 3.01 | 2.88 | 2.78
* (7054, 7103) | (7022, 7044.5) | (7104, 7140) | 0.2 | 2.9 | 2.77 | 2.66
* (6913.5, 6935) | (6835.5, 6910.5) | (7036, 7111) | -0.8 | 3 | 3.05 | 2.8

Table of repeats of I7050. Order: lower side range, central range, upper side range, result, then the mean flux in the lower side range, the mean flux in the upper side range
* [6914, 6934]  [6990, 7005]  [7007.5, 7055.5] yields 0.18 Ang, 3.06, 2.96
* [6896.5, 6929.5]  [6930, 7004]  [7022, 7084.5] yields -3.06 Ang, 2.99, 2.82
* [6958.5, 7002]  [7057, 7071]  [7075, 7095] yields 0.19 Ang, 3.02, 2.75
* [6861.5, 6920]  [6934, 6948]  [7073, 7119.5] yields -0.75 Ang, 3.01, 2.77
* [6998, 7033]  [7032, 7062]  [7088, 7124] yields -0.02 Ang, 2.97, 2.78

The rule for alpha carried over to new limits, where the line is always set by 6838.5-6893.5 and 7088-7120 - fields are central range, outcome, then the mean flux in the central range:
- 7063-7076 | 0.06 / 2.69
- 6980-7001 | -0.02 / 2.96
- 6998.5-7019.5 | -0.03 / 2.99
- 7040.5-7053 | -0.02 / 2.93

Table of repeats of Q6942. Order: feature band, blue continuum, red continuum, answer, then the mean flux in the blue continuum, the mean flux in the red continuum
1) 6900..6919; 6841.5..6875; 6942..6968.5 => 0.7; 3.05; 3.11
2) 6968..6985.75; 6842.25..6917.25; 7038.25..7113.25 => -0.9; 3.01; 2.8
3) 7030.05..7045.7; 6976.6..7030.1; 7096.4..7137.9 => -0.3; 2.98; 2.67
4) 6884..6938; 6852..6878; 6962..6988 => 1.0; 3.08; 3.03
